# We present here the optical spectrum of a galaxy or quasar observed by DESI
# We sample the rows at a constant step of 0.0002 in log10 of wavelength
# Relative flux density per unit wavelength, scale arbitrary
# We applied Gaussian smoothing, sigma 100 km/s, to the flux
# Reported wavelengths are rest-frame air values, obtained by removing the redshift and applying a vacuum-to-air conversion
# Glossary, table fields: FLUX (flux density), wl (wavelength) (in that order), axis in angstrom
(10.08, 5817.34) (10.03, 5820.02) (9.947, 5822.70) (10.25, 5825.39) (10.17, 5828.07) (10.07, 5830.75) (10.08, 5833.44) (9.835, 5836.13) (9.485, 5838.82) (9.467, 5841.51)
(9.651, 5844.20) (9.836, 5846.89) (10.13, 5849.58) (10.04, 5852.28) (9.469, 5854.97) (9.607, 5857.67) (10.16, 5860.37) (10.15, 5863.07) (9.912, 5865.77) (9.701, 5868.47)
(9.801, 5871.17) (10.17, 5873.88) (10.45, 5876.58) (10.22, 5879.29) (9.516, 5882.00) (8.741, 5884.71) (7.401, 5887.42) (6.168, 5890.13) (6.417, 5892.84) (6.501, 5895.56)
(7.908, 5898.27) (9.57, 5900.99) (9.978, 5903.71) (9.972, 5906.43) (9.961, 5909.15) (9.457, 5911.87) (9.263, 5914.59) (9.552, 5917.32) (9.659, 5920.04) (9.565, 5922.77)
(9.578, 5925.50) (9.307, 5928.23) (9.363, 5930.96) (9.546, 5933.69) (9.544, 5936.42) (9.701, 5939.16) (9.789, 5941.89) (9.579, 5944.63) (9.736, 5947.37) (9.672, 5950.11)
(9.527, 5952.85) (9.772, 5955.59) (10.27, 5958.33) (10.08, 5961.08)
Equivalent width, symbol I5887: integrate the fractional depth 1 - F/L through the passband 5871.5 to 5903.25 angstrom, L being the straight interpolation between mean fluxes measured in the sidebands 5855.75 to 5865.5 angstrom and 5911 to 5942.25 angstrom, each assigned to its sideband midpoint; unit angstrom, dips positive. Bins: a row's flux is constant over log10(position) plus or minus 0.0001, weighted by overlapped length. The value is 4.0 angstrom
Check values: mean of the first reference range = 9.93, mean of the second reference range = 9.52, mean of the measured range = 8.54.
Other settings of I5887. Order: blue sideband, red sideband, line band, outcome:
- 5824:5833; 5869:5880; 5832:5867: 1.0 angstrom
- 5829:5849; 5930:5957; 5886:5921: 4.0 angstrom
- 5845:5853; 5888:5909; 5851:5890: -1.6 angstrom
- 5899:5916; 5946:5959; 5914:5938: 0.5 angstrom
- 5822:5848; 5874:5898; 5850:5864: -1.1 angstrom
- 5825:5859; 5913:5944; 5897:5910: 0.2 angstrom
